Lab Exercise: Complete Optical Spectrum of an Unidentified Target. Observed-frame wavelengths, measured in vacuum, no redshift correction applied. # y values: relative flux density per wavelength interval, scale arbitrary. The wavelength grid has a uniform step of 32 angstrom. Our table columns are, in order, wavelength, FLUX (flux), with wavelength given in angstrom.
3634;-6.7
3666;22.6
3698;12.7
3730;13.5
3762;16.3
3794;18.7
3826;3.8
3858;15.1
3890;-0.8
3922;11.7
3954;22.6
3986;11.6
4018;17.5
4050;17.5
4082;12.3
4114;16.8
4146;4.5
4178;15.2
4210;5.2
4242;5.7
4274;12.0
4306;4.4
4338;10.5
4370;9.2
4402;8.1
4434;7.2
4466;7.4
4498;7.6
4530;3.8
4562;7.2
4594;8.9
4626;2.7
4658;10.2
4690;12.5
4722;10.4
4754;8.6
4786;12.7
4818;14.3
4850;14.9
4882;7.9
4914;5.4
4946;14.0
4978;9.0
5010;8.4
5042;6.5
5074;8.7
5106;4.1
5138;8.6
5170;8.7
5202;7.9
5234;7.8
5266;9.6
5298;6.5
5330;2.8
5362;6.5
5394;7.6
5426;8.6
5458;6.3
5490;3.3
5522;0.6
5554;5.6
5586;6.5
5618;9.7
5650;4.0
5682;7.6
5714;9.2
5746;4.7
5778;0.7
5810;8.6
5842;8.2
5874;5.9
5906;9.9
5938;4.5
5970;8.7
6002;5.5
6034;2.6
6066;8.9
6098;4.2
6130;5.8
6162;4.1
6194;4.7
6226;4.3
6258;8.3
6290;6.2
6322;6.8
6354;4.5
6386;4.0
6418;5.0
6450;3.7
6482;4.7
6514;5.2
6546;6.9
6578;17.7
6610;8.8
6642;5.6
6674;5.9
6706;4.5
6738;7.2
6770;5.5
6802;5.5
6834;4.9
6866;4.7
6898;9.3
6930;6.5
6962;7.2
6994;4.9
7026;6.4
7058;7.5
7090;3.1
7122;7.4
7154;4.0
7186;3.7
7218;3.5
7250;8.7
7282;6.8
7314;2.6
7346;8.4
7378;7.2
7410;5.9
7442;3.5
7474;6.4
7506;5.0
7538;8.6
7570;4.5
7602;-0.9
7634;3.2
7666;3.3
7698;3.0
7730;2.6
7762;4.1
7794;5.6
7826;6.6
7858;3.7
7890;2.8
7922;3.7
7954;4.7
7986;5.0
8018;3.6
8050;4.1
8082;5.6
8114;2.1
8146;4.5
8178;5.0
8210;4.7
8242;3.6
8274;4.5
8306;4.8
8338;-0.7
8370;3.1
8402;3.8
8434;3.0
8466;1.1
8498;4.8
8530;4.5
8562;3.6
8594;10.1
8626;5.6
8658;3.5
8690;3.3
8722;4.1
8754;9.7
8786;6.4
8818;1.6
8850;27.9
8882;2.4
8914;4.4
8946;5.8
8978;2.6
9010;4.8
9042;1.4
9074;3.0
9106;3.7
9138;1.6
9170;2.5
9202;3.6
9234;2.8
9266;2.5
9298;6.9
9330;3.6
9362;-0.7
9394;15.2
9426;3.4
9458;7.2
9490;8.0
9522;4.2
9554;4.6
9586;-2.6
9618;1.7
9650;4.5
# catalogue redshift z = 0.768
